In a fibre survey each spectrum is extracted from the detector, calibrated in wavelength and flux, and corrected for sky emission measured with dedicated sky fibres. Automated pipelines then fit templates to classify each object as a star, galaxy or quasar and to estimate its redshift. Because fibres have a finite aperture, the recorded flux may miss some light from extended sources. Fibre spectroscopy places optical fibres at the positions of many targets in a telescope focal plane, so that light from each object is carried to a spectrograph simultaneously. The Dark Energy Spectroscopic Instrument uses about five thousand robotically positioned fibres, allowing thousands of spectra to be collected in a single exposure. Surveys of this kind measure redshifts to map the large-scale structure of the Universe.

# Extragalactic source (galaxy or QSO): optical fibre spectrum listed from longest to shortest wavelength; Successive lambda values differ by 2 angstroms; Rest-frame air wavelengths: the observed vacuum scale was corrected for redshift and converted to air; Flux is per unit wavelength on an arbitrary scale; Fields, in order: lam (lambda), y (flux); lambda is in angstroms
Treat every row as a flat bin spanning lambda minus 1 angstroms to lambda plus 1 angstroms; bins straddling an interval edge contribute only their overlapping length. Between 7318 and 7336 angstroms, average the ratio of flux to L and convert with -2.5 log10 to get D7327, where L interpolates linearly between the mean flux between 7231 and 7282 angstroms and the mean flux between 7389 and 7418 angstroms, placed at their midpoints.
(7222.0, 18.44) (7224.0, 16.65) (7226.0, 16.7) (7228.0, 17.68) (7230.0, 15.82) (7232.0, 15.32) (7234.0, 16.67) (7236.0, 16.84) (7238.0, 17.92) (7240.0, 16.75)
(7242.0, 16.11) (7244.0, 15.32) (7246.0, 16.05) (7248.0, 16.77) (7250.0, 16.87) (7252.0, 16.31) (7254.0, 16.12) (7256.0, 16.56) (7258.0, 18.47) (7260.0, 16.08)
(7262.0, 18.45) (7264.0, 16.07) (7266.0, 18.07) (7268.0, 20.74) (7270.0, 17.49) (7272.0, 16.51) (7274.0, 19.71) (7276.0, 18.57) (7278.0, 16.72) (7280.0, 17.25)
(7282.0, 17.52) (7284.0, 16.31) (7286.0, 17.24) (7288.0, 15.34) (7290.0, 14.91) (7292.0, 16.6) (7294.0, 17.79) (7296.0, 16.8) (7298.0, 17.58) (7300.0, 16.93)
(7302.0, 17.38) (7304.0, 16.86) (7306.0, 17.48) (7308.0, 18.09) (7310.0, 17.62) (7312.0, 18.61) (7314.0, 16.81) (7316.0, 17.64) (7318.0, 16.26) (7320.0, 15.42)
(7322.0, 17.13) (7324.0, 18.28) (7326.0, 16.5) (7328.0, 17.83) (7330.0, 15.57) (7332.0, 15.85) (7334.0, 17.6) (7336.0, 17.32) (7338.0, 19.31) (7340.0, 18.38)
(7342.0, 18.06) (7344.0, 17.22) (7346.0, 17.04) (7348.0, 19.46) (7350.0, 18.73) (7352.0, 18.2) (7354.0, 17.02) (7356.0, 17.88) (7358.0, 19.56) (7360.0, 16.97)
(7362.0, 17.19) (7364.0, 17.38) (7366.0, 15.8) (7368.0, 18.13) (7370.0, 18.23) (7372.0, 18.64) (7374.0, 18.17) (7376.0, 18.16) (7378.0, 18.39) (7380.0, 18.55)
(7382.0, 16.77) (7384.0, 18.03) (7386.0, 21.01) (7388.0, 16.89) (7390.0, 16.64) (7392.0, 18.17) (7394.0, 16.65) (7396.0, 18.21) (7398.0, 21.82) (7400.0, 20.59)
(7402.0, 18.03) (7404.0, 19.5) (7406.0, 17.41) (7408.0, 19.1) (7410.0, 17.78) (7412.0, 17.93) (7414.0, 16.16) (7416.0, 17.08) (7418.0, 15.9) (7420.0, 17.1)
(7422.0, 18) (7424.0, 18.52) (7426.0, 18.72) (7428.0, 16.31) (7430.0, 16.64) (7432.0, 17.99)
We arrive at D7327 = 0.05 mag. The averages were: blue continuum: 17.1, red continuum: 18.1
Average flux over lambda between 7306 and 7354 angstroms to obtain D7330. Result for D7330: 17.5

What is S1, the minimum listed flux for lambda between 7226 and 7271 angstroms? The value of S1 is 15.32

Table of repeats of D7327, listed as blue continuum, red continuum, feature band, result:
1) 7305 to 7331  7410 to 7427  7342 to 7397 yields -0.036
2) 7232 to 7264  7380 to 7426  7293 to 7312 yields -0.017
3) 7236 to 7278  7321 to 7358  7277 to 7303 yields 0.039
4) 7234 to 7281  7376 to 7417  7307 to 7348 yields 0.021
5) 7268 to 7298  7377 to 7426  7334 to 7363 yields -0.019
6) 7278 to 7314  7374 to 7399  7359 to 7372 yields 0.037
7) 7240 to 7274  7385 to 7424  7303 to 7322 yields 0.017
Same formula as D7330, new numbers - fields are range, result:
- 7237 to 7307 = 17.1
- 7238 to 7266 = 16.7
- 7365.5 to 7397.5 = 18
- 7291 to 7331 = 17.2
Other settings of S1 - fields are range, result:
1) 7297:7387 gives 15.42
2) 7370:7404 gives 16.64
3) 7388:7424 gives 15.9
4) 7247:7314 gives 14.91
